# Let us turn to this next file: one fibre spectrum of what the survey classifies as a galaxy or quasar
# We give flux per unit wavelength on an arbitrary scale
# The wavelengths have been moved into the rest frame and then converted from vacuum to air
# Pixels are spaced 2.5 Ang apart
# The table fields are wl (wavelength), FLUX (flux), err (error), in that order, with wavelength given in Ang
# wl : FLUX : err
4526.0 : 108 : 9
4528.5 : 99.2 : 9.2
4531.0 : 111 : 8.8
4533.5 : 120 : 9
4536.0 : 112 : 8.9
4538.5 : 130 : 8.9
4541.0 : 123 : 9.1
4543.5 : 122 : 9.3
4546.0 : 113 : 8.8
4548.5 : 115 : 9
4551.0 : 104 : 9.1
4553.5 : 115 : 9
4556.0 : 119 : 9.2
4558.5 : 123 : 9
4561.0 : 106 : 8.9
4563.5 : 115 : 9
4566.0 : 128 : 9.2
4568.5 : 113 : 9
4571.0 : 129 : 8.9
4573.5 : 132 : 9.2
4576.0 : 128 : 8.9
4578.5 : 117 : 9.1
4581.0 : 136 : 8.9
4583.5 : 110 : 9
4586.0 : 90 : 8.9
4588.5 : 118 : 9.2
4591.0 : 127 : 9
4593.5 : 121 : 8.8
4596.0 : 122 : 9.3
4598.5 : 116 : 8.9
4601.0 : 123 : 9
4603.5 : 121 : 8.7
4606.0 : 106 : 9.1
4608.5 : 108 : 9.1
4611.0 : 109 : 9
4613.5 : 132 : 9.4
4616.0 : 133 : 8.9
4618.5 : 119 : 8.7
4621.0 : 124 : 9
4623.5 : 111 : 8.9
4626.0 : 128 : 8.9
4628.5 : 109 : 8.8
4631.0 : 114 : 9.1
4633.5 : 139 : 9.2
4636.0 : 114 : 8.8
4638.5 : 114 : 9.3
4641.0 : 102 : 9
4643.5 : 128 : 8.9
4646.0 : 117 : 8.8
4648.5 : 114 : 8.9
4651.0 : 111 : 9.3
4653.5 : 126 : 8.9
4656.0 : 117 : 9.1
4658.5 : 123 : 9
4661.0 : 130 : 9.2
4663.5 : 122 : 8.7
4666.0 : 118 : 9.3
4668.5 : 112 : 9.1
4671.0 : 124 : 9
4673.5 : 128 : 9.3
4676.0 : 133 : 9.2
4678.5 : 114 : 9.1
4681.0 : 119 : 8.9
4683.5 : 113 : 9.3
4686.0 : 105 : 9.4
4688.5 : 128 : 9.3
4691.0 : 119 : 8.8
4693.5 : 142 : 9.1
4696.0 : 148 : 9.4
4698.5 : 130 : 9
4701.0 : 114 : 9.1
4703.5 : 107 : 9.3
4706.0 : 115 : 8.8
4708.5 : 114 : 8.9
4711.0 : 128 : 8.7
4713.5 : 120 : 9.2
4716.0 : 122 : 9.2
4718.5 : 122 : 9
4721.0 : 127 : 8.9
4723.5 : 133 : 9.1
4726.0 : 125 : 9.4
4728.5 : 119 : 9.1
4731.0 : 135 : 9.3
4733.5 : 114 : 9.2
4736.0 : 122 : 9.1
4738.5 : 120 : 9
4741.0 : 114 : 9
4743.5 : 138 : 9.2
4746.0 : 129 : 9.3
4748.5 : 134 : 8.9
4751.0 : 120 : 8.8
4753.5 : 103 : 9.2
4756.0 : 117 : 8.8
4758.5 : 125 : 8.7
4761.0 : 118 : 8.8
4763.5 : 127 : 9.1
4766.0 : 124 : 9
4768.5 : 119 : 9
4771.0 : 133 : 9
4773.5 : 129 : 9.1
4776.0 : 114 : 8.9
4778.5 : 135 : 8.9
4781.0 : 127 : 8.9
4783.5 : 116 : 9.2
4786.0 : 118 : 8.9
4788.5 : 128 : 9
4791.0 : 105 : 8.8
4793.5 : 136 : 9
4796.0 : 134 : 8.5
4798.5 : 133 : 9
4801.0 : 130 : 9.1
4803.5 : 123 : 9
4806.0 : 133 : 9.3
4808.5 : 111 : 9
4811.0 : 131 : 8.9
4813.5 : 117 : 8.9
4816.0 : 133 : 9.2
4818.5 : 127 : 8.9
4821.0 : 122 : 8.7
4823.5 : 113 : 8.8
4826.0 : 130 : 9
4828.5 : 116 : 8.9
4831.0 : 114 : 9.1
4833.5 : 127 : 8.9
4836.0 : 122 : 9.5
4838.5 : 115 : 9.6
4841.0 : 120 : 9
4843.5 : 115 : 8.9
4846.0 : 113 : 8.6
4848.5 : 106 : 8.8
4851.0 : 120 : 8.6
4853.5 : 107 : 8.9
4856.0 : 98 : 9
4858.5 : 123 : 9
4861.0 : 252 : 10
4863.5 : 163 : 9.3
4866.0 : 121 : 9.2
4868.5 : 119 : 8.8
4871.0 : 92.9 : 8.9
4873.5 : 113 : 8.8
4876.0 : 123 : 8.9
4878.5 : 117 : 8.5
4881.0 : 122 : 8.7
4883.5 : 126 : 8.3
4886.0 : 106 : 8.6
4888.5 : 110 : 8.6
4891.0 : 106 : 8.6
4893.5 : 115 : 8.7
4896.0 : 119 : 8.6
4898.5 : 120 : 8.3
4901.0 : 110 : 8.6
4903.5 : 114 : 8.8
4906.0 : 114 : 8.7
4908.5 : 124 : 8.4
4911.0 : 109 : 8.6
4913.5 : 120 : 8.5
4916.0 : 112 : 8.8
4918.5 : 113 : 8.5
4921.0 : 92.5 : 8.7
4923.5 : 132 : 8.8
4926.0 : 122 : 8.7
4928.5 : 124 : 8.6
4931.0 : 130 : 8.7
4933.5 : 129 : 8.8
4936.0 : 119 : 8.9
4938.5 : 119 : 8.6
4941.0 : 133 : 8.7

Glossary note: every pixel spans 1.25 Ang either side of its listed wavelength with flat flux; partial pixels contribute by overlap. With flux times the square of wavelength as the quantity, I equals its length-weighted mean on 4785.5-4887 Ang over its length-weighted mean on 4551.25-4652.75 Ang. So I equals 1.16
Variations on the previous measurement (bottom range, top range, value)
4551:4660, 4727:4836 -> 1.12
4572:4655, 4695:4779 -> 1.09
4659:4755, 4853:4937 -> 1.07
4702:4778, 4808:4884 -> 1.06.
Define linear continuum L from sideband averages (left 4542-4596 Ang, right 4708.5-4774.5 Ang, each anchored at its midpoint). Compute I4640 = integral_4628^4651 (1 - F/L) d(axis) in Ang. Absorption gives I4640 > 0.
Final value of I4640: 0.7 Ang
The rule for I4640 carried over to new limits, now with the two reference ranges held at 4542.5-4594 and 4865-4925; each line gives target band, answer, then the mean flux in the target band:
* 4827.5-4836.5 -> -0.3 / 120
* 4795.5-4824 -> -2.5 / 126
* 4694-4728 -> -2.1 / 124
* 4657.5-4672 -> -0.5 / 121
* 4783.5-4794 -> -0.4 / 120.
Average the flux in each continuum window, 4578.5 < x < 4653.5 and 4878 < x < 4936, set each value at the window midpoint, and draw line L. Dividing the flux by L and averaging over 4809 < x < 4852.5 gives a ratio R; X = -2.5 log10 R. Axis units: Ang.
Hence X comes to -0.02 mag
